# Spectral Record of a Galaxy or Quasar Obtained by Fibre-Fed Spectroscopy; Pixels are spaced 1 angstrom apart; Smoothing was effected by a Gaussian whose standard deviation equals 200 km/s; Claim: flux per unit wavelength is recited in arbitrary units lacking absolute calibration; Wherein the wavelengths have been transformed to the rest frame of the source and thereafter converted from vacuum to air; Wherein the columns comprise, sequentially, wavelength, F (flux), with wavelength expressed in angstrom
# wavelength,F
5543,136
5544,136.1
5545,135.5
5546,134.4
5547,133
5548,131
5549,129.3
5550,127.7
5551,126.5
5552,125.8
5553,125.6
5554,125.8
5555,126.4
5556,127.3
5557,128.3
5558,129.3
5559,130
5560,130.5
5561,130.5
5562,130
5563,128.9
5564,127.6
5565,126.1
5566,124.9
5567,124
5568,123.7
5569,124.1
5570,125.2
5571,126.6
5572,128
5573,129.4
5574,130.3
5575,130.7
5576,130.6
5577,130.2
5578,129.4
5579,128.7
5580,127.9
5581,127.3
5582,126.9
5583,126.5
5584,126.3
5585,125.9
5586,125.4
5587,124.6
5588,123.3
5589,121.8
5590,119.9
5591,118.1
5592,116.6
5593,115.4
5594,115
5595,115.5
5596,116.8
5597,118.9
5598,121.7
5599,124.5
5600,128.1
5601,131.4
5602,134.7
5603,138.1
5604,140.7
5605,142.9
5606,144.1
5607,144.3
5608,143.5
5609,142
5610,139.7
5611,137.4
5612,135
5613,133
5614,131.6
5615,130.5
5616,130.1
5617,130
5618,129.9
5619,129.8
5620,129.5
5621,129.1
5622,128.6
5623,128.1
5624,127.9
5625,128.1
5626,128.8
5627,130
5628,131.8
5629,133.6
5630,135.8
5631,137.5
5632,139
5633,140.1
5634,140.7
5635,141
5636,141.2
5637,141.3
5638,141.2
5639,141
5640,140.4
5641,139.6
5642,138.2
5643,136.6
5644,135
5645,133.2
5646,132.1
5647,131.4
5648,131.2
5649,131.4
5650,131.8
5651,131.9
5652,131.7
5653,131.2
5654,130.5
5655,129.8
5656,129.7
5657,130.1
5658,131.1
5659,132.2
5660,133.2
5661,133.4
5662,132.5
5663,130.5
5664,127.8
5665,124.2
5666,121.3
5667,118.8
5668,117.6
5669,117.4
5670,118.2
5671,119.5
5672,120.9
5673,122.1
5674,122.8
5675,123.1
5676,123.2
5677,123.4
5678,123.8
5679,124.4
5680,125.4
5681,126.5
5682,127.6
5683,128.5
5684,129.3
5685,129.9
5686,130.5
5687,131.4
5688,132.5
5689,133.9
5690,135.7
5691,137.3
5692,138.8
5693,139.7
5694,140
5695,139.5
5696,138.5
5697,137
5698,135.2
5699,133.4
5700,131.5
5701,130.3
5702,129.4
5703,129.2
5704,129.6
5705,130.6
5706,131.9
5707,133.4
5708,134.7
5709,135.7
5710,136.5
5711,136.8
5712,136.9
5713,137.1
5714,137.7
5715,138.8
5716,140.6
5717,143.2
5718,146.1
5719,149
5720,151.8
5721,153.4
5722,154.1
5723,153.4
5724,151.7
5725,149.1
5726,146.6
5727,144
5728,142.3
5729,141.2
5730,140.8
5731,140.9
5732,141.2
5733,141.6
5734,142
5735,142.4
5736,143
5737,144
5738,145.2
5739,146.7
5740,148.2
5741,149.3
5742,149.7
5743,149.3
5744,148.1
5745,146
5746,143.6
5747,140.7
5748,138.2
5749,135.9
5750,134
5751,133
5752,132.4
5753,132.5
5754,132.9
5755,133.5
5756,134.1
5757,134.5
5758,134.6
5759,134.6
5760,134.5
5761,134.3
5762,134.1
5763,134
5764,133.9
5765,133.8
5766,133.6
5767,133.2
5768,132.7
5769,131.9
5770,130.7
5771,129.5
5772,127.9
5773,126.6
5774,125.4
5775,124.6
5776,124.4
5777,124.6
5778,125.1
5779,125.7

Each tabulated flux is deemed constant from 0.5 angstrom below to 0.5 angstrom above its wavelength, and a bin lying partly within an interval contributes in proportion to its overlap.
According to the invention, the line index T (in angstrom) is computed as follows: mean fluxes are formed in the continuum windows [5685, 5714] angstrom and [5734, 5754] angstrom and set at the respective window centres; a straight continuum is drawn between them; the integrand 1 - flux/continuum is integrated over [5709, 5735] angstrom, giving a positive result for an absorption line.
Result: -1.01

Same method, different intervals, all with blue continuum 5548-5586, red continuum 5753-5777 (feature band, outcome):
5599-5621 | -1.1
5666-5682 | 1.0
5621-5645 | -1.3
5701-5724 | -1.6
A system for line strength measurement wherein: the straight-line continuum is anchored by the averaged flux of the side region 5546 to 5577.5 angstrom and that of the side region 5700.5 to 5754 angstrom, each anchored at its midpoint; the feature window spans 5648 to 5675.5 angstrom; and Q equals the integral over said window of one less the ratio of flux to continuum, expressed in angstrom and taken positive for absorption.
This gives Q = 1.82 angstrom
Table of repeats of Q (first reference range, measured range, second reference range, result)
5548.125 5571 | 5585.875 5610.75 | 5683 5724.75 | 0.3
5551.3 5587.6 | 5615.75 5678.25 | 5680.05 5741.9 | 1.4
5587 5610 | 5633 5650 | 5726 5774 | -0.8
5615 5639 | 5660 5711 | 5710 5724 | 4.1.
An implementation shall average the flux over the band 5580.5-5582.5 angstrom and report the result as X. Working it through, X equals 127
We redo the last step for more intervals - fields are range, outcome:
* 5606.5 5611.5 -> 141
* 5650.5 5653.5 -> 132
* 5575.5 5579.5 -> 130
